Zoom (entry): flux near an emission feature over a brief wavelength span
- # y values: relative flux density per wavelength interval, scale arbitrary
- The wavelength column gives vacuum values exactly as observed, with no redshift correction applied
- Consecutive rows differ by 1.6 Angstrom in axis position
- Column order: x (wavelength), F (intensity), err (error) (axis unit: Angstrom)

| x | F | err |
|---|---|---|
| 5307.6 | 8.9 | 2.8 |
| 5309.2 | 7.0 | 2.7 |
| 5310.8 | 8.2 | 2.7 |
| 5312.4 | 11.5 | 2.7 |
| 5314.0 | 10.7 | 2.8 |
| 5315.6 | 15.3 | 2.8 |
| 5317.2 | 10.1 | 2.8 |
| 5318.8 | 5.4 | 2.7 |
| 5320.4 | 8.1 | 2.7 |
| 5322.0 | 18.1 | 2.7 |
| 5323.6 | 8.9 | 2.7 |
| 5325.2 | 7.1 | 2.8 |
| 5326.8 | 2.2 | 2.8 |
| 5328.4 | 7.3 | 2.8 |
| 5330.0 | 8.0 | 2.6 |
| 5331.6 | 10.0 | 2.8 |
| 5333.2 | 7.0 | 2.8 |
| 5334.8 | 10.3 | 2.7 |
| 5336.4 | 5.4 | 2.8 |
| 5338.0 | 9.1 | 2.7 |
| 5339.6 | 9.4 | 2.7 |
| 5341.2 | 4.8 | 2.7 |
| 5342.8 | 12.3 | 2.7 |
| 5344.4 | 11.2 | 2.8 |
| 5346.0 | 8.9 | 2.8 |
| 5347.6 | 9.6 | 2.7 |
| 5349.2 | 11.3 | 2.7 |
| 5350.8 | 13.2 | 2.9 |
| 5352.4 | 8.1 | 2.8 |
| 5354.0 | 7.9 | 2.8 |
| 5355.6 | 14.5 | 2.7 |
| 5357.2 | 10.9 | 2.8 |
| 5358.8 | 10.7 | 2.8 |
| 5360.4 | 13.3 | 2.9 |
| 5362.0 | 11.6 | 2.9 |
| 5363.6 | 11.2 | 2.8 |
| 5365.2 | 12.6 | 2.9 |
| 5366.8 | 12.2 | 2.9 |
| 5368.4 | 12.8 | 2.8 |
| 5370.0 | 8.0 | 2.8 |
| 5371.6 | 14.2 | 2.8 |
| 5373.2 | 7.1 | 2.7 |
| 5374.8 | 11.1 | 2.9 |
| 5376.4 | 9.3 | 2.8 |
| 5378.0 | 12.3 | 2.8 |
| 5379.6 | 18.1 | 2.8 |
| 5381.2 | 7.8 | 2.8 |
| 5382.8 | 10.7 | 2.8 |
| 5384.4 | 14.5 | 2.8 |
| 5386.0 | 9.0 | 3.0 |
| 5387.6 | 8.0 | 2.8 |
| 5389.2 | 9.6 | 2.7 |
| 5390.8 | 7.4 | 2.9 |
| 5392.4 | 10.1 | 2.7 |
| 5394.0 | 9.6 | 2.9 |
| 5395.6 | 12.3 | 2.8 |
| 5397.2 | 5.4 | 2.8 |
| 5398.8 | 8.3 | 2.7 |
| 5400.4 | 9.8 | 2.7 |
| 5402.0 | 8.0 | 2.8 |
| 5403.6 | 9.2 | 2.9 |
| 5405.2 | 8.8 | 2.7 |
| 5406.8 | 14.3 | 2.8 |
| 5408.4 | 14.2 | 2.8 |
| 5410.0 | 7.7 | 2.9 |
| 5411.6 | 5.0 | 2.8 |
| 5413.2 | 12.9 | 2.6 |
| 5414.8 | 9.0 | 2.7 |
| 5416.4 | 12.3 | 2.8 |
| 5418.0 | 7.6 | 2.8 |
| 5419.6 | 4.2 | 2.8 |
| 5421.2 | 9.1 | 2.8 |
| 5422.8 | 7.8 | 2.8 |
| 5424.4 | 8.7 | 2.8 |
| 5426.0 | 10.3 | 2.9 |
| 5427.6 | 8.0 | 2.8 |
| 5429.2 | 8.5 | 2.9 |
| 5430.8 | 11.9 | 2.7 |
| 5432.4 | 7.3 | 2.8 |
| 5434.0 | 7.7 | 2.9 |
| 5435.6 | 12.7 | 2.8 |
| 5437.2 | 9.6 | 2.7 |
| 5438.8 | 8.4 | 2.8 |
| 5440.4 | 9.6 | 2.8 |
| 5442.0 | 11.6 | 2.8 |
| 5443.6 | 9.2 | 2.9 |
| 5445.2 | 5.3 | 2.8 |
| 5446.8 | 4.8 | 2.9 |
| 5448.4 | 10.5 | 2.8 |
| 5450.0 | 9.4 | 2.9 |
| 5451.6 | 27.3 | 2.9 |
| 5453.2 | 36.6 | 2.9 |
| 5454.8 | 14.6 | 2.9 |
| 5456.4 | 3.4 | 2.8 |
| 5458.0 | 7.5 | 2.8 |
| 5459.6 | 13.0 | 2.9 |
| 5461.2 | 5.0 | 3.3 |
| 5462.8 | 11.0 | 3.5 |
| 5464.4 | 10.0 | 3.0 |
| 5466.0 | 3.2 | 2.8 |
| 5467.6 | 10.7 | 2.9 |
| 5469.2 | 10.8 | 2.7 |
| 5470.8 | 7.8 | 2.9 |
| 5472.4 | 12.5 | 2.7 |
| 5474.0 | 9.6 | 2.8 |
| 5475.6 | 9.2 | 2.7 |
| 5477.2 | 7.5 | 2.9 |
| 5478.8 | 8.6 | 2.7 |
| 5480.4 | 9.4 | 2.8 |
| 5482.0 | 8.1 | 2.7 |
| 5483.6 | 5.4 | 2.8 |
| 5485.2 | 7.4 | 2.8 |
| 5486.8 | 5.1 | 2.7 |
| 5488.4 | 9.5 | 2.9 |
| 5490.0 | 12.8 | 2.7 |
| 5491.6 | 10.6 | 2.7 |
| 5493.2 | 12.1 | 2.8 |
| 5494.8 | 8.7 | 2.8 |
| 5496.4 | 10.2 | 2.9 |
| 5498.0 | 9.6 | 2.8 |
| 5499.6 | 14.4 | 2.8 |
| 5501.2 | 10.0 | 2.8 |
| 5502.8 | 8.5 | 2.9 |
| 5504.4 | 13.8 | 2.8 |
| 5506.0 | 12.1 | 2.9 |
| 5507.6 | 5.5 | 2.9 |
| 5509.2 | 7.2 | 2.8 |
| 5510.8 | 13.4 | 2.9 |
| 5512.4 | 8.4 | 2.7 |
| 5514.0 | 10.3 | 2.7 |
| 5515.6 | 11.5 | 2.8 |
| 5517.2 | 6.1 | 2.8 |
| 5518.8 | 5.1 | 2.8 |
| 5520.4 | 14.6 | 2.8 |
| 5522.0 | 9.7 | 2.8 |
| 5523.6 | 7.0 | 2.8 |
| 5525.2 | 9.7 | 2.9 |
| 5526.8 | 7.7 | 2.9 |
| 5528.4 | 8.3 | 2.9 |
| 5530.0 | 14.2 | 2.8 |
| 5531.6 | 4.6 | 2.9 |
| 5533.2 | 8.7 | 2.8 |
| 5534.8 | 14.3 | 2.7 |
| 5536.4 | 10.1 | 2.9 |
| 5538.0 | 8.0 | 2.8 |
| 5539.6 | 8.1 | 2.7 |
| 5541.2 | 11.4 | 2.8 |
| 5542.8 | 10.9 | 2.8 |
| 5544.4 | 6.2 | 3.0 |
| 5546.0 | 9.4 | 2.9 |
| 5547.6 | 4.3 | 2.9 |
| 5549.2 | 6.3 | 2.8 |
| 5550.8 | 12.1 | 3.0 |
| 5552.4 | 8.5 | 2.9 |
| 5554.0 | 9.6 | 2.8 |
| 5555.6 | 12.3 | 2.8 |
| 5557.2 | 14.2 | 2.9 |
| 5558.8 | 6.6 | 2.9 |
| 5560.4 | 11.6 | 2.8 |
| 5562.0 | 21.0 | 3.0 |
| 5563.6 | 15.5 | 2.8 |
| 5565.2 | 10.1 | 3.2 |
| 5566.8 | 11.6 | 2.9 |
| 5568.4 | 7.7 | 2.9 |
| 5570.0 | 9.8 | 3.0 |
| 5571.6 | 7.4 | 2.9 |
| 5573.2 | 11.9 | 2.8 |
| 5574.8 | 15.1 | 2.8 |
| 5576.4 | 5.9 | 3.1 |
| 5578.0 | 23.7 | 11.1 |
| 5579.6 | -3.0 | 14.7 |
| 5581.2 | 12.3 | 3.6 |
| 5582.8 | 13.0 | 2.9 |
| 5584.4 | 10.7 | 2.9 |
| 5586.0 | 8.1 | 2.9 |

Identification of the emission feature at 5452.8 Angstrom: H-beta 4861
